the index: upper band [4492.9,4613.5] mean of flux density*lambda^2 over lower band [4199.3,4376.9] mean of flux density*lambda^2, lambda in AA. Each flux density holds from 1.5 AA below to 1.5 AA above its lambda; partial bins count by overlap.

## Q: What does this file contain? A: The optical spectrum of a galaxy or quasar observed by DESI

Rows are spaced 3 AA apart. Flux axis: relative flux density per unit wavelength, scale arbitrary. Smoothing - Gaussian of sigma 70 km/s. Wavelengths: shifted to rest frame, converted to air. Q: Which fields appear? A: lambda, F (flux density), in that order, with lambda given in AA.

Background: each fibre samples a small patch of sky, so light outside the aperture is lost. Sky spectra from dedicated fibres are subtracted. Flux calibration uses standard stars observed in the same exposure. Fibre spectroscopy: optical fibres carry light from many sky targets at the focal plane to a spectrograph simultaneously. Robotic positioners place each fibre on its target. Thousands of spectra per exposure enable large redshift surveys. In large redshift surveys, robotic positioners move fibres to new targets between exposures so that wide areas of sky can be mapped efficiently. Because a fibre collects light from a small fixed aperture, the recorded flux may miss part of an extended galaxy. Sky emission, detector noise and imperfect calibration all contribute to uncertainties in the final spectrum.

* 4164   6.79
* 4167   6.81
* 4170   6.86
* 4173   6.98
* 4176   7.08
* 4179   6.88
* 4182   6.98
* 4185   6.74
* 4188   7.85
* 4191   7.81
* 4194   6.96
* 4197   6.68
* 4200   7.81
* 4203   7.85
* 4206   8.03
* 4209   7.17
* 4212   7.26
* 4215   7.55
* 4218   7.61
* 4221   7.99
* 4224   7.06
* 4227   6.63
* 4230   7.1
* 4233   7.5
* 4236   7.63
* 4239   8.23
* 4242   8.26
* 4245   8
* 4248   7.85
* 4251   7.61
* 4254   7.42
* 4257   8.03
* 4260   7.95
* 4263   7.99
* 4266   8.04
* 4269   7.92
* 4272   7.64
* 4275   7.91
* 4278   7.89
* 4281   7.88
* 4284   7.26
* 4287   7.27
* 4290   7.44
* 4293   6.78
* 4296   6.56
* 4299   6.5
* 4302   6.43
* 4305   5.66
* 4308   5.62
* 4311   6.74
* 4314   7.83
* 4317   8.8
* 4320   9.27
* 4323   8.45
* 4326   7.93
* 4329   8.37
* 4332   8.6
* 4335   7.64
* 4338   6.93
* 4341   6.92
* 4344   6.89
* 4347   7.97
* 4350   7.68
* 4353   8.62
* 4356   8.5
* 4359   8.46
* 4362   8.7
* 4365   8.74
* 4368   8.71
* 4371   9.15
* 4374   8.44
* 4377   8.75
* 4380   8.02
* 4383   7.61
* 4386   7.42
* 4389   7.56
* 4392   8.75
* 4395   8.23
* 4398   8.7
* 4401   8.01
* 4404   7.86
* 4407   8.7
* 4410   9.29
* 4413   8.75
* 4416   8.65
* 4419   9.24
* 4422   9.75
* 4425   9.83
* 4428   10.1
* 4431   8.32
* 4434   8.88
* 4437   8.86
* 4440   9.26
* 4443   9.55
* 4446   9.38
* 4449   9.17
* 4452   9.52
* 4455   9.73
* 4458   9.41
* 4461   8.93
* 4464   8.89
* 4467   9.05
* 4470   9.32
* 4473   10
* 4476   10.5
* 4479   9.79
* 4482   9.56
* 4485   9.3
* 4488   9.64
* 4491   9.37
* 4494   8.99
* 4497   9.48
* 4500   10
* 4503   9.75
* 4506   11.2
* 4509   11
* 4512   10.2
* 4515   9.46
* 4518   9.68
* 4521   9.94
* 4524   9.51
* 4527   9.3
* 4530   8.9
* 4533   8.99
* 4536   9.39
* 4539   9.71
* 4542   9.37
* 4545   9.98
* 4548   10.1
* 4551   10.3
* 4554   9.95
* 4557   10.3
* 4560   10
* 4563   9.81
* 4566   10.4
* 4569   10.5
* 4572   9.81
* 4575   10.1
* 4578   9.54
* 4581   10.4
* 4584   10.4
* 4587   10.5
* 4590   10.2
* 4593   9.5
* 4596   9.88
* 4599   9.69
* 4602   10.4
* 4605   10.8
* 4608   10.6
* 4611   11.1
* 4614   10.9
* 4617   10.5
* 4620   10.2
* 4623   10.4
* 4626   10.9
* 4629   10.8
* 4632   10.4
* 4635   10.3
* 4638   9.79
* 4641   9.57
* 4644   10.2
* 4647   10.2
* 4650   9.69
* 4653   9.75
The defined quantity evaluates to 1.46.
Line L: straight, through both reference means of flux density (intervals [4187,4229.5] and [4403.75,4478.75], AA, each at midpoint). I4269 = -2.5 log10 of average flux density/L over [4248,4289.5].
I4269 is 0.022 mag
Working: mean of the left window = 7.43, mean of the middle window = 7.75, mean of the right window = 9.27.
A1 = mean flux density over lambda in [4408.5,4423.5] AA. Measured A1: 9.14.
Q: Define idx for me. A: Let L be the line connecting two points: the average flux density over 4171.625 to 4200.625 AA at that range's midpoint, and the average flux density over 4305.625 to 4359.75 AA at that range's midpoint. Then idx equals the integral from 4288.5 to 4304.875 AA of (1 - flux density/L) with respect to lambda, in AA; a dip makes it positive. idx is 2.12 AA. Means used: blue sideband 7.16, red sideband 7.8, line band 6.65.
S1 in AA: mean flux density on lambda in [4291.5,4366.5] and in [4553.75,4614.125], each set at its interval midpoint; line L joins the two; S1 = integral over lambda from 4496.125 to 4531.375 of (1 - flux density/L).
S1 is -1.4 AA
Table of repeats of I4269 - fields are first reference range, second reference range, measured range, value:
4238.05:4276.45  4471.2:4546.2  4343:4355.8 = 0.09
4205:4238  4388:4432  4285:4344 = 0.11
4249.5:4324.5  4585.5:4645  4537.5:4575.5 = -0.02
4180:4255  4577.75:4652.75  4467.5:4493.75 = -0.03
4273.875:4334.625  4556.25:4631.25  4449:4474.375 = -0.04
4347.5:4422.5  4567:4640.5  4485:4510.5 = -0.05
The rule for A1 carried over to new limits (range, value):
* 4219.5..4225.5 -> 7.52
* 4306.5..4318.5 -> 7.25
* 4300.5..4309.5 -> 5.9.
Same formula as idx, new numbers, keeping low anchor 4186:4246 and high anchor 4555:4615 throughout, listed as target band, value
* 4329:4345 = 1.7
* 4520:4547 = 1.1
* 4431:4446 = 0.1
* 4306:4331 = 1.3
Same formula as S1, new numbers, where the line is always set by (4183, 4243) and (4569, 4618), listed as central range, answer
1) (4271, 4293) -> 1.2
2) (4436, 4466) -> -0.2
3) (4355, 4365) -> 0.0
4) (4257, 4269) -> -0.2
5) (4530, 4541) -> 0.6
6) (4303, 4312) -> 2.4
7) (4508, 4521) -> -0.5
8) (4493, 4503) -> 0.0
